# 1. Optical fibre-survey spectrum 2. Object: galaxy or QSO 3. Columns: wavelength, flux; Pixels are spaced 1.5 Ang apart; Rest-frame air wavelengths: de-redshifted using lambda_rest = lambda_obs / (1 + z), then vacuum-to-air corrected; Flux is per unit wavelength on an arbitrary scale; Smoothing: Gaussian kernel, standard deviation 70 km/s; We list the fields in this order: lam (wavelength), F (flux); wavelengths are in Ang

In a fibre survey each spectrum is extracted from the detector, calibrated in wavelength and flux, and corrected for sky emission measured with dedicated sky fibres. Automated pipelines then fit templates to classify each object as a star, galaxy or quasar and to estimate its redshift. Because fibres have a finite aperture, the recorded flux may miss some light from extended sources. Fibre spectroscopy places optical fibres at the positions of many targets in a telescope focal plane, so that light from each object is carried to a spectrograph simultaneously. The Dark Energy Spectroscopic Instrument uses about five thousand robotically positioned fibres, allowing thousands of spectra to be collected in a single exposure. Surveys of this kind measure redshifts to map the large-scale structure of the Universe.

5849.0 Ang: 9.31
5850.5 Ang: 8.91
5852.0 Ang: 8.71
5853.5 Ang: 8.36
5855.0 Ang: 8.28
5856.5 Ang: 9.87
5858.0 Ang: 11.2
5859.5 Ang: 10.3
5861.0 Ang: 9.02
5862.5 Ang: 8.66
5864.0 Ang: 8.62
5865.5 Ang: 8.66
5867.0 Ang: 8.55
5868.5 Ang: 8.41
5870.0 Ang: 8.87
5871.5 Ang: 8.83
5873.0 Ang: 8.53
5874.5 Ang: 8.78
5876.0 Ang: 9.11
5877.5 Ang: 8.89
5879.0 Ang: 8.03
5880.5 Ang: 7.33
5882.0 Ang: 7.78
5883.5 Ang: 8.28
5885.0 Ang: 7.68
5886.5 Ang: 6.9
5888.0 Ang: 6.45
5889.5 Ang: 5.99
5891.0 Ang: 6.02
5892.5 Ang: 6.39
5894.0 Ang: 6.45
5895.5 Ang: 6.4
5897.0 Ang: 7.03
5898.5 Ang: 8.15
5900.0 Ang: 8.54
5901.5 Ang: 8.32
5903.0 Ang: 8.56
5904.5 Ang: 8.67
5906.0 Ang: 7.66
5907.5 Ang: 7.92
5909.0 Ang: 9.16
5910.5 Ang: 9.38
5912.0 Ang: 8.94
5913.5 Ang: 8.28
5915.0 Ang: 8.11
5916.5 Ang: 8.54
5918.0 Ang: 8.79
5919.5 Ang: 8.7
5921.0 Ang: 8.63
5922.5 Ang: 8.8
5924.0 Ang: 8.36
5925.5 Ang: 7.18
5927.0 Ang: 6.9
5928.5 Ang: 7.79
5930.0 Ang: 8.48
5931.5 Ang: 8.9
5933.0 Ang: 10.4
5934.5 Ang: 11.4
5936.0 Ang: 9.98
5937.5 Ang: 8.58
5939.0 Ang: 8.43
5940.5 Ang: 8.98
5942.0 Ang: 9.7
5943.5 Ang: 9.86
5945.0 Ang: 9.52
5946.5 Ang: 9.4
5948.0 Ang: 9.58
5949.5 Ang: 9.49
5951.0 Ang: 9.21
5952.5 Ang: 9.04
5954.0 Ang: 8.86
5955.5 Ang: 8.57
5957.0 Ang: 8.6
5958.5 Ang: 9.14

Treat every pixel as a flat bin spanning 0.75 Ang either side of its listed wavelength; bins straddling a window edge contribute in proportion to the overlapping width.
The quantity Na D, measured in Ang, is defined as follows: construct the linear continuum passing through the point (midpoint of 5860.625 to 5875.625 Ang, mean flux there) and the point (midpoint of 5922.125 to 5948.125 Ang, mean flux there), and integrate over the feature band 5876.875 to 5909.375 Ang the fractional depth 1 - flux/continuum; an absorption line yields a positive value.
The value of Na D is 4.65 Ang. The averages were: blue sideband 8.7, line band 7.55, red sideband 9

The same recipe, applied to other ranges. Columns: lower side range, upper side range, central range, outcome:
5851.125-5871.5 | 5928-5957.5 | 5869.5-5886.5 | 1.5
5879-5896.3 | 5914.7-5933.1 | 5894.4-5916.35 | -1.6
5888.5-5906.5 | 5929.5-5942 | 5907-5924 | -0.7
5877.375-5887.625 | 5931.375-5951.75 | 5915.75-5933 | 1.2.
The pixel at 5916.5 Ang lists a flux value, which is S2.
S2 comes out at 8.54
